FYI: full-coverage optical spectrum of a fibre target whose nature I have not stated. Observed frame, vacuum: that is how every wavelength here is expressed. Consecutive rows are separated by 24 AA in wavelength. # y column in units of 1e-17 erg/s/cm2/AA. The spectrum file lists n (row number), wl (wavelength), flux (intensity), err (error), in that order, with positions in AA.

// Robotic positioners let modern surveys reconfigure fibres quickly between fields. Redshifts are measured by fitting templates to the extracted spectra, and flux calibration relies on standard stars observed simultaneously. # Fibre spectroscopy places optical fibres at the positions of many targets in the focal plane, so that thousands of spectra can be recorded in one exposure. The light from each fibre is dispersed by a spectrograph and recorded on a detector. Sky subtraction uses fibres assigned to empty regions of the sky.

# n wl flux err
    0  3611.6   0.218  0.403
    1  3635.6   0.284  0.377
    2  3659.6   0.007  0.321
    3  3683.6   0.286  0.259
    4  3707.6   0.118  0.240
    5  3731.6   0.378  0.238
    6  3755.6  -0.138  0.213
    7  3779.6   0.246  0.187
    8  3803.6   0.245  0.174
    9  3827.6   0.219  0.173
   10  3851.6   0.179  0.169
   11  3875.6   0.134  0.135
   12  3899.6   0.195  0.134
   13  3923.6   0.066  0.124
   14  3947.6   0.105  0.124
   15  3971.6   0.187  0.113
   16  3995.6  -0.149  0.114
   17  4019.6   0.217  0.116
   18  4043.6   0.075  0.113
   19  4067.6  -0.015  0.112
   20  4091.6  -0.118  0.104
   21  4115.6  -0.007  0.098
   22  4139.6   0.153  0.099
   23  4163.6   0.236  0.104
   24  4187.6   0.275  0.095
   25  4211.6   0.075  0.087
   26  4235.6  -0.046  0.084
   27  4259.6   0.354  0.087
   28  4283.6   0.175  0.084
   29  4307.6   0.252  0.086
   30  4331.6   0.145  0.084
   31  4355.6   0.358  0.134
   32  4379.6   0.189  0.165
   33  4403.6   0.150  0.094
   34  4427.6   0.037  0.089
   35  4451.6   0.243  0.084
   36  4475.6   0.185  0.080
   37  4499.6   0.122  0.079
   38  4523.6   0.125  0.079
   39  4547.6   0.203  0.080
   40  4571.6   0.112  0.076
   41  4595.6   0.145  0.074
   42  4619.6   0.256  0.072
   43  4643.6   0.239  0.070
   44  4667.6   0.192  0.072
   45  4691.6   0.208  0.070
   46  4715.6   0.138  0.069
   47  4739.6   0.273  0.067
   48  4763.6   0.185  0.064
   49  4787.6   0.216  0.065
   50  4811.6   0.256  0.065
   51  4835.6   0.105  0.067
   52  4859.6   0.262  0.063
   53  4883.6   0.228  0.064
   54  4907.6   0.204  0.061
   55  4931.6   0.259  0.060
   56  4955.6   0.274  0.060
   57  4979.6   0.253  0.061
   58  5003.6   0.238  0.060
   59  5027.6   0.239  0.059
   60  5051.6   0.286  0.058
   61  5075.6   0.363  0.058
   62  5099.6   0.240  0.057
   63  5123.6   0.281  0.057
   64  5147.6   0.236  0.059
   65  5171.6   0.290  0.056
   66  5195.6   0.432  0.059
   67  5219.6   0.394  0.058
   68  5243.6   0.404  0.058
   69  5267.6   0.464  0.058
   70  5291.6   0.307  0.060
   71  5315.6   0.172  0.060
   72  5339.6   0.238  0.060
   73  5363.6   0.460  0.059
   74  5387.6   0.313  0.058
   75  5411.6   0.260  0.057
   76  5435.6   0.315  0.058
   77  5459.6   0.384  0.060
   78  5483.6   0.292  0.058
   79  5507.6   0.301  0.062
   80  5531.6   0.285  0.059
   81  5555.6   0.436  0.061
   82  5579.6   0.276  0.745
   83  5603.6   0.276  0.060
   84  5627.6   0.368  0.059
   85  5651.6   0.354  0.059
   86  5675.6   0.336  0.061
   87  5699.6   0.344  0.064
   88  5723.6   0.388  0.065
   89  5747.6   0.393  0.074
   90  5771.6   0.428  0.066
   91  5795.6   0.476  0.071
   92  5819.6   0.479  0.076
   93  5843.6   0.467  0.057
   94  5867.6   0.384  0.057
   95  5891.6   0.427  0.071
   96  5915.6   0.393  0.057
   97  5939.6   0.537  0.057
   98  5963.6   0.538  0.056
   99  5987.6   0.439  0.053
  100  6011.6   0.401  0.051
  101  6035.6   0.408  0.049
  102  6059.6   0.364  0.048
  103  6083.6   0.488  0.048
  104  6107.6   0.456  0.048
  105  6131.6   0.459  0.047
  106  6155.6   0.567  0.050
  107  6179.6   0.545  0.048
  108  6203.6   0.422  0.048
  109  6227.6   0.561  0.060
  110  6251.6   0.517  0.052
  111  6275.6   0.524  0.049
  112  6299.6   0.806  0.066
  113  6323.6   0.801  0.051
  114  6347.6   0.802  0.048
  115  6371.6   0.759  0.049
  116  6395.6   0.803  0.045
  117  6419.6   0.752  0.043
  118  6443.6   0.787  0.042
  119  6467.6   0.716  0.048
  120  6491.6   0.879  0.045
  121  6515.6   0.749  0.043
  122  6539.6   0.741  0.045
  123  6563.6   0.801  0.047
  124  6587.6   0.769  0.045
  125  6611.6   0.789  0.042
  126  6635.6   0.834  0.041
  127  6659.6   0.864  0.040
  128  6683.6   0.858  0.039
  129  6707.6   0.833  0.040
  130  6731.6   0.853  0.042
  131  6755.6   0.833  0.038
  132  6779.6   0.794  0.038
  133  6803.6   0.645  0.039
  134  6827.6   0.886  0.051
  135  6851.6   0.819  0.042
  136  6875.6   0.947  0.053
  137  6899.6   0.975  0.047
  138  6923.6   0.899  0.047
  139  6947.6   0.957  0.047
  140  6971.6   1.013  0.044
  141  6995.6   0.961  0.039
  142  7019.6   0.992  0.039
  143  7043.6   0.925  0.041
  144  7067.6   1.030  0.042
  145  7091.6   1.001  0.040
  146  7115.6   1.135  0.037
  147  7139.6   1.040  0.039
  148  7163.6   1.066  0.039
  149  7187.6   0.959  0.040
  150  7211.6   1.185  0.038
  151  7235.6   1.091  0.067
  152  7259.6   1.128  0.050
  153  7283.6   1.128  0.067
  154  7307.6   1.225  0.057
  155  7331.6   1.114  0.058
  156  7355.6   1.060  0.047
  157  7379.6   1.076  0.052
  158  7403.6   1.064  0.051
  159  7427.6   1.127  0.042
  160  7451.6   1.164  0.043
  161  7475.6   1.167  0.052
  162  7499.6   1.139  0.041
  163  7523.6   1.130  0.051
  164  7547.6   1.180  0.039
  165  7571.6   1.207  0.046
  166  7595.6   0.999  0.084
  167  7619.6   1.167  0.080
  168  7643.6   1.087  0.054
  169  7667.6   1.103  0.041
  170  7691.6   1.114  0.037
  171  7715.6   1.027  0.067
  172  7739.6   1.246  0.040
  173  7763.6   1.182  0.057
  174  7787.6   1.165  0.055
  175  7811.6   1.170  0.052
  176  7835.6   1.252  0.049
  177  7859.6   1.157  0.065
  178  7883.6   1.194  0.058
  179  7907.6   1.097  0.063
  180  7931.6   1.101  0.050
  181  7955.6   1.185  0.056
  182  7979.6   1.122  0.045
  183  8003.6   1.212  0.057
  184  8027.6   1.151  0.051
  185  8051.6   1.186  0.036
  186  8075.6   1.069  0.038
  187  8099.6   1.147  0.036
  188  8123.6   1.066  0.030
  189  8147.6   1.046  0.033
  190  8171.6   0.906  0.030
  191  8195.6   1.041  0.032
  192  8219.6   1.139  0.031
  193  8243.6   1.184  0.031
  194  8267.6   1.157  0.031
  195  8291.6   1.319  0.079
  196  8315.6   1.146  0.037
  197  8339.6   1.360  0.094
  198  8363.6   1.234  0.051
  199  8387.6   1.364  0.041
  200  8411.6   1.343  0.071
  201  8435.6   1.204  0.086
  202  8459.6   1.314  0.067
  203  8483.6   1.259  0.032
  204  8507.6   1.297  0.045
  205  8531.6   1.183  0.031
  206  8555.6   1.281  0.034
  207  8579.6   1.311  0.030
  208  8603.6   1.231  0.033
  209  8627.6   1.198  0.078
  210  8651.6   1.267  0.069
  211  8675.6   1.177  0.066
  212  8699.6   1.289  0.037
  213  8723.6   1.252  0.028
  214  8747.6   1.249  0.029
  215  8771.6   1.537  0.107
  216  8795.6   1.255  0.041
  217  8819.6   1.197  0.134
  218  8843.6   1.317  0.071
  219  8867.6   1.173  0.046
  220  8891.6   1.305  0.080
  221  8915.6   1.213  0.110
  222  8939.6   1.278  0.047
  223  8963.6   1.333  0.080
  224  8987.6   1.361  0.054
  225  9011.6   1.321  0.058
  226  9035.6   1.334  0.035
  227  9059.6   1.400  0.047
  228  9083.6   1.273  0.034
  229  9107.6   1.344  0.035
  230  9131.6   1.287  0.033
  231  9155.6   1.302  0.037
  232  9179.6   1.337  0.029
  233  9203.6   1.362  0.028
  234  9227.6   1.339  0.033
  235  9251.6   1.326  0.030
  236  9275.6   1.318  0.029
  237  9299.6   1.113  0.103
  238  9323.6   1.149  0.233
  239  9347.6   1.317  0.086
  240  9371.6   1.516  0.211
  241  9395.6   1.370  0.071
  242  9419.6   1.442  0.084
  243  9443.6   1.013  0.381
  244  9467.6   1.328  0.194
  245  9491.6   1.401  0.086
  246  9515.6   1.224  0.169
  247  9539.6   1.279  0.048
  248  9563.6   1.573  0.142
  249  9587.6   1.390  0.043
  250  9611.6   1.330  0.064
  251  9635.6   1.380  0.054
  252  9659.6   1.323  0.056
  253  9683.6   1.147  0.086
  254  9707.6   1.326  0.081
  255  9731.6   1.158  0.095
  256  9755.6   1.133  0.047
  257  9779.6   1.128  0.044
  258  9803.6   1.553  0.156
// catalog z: 0.58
